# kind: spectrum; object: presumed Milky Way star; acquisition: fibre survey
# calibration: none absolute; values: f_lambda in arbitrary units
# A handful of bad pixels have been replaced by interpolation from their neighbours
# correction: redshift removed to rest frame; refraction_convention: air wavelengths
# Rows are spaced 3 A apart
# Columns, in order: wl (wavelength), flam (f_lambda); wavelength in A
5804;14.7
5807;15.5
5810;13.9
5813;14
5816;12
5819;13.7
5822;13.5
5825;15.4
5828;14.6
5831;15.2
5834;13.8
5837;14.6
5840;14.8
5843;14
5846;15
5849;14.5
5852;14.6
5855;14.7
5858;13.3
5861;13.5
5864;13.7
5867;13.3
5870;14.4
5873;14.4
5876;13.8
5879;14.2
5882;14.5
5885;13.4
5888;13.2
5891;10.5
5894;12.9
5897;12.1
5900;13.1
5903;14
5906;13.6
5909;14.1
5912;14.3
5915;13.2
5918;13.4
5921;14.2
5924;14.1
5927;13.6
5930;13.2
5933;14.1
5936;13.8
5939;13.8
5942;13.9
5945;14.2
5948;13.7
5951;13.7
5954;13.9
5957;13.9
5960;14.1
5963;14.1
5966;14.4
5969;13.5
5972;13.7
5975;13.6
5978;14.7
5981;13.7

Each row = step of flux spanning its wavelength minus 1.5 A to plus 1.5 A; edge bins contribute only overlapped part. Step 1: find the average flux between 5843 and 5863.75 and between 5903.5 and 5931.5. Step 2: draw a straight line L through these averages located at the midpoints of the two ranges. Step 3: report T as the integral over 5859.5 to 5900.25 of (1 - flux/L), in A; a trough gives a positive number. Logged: 1.9 A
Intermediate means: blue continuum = 14.2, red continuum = 13.8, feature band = 13.4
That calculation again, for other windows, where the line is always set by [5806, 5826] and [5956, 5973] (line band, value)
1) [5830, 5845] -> -0.6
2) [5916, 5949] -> 0.3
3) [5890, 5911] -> 1.4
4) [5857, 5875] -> 0.2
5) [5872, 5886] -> -0.1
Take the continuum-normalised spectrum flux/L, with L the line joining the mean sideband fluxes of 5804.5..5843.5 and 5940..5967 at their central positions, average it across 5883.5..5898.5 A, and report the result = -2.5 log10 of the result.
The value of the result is 0.14 mag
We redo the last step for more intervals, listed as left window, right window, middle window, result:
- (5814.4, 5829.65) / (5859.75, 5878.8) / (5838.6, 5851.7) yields -0.054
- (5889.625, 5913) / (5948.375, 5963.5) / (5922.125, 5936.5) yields -0.022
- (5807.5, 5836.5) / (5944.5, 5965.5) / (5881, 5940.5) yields 0.043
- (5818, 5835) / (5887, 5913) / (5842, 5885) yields -0.030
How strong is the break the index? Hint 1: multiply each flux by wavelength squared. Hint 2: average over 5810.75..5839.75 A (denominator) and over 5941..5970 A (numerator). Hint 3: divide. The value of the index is 1.03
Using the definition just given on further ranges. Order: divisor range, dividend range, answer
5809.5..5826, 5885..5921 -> 0.99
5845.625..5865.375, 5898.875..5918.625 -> 0.99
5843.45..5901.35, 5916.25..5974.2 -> 1.04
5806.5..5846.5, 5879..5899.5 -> 0.92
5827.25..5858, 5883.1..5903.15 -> 0.89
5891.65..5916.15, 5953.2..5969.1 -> 1.07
